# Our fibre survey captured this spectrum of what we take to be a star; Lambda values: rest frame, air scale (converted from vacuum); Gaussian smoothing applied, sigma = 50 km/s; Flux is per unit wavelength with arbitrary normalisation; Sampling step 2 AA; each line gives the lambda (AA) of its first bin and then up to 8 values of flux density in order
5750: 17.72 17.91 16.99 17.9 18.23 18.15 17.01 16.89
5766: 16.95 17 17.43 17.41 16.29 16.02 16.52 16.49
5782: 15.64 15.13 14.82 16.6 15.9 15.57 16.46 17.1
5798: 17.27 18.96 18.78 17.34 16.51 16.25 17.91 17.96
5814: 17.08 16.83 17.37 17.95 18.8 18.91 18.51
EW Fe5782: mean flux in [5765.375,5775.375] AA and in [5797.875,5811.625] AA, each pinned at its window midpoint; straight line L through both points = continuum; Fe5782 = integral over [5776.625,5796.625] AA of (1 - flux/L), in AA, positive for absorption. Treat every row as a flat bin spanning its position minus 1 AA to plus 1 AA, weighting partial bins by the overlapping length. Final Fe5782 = 1.5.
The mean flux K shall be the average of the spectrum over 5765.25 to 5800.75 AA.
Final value 16.5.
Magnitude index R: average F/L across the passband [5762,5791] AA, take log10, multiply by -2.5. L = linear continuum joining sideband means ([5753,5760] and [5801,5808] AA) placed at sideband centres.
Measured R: 0.08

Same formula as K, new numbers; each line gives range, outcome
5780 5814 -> 16.8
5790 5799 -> 16.5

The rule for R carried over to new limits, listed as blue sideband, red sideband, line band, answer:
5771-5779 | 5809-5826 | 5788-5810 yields 0.02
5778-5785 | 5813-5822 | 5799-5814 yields -0.04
